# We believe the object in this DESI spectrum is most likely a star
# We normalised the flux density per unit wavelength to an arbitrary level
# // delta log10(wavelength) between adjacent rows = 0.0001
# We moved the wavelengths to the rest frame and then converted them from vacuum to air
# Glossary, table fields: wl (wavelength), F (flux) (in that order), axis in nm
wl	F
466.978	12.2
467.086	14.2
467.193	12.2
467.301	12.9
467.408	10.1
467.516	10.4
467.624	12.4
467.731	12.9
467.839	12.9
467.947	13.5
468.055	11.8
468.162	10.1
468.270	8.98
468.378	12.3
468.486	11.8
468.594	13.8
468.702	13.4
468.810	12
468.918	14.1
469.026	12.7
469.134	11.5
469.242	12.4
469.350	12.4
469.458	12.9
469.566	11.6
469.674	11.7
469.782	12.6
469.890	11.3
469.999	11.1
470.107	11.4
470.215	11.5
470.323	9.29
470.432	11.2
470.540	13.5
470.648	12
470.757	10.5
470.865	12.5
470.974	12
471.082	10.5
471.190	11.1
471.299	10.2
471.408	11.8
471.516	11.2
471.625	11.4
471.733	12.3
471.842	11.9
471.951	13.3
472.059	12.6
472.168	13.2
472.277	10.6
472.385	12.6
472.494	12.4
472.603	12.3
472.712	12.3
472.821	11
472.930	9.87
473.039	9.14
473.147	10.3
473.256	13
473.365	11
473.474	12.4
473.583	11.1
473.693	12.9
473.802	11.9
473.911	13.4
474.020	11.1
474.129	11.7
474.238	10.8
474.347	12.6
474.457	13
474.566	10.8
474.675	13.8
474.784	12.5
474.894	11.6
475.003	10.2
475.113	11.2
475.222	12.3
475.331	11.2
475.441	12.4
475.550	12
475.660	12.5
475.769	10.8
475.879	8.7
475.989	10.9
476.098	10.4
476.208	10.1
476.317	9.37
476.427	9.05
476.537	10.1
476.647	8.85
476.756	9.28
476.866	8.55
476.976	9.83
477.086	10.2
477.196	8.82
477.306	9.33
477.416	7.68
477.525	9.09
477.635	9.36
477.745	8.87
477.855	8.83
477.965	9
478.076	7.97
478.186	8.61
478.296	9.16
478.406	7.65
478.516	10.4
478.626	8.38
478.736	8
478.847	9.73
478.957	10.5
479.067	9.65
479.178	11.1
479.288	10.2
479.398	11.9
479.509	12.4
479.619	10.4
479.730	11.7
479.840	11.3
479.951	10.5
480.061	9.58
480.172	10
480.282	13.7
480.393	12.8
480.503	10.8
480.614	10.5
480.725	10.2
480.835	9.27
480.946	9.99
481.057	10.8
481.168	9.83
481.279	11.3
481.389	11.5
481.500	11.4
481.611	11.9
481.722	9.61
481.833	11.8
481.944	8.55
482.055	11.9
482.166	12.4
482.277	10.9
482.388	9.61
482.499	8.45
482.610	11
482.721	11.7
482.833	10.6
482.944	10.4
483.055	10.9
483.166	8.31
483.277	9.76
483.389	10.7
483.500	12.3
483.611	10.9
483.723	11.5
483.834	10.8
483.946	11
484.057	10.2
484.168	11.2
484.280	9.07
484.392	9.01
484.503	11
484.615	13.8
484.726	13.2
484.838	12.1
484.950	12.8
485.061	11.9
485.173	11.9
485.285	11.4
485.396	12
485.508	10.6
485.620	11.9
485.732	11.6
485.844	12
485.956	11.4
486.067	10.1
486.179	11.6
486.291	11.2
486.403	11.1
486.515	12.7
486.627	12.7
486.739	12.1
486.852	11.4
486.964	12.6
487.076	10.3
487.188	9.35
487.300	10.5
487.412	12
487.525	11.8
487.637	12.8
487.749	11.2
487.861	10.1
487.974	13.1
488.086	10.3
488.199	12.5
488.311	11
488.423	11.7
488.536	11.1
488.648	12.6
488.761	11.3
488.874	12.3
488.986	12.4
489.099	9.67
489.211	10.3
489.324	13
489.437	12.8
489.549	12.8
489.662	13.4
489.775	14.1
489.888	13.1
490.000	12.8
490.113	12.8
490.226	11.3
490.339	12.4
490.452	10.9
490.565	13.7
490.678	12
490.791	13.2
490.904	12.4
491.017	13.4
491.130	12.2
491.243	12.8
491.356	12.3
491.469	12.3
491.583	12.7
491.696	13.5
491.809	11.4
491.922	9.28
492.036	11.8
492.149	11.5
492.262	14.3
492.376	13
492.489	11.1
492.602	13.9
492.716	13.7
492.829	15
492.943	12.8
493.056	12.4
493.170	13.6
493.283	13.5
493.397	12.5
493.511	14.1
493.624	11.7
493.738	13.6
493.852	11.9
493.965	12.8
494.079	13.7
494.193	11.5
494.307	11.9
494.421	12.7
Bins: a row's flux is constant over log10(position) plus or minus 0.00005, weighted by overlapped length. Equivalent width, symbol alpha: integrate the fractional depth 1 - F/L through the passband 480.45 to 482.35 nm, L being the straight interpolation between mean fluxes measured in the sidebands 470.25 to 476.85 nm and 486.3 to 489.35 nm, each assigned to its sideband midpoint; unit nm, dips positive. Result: 0.12 nm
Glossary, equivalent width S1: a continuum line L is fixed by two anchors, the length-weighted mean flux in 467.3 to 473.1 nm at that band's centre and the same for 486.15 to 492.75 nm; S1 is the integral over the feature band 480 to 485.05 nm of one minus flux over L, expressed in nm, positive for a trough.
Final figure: 0.46 nm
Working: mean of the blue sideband 11.8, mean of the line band 10.9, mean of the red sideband 12.1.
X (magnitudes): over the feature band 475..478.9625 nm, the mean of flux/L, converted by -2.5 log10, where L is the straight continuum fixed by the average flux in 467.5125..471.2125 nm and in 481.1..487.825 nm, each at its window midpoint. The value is 0.19 mag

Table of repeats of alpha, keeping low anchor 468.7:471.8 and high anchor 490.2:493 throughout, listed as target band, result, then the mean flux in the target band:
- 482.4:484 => 0.22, 10.6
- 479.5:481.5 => 0.20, 10.9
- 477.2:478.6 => 0.37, 8.82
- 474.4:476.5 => 0.13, 11.2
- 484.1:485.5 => 0.08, 11.6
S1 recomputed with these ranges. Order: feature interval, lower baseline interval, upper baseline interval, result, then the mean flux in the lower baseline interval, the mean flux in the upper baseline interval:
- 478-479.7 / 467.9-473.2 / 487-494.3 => 0.314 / 11.8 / 12.3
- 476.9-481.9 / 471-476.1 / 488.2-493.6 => 0.758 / 11.6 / 12.5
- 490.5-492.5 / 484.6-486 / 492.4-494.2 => 0.061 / 12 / 13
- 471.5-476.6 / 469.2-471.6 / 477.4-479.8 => -0.385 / 11.6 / 9.62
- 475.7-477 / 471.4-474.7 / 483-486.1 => 0.220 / 11.8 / 11.2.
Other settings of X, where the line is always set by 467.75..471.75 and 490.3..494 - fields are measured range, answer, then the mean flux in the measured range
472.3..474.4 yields 0.027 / 11.7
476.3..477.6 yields 0.300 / 9.18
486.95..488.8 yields 0.100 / 11.4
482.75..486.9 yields 0.102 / 11.3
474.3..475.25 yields 0.003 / 12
